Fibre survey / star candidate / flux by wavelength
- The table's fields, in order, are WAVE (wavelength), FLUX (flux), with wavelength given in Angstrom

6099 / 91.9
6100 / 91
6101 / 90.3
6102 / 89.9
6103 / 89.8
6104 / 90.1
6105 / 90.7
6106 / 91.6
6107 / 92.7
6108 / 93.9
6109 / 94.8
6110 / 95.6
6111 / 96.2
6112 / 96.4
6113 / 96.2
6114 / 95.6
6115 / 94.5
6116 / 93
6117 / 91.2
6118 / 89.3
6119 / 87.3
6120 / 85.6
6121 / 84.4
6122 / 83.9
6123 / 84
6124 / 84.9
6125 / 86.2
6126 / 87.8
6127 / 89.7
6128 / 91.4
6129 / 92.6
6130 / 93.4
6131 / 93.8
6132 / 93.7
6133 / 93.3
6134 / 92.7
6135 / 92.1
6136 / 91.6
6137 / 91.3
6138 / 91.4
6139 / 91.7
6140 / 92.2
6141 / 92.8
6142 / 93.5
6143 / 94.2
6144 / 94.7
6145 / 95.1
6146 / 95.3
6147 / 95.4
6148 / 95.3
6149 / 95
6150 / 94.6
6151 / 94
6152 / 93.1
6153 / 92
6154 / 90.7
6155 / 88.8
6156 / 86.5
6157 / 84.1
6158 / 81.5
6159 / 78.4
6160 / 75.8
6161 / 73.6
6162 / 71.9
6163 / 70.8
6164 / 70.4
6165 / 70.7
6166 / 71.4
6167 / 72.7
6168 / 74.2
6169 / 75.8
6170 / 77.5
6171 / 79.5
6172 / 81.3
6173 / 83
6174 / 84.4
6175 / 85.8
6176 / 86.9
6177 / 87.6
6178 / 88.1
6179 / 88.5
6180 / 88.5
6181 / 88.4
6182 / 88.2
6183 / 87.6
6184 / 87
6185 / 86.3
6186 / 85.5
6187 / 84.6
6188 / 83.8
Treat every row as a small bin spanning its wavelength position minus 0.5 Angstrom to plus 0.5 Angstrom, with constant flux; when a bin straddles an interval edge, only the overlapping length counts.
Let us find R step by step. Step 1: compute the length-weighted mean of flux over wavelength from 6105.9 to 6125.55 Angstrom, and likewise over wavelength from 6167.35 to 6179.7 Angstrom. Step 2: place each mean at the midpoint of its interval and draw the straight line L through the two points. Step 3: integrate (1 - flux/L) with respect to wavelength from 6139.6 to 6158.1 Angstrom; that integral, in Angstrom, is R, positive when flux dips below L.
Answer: -1.3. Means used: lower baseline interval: 90.8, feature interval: 92.3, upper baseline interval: 82.7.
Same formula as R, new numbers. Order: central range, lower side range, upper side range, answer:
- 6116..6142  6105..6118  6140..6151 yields 1.15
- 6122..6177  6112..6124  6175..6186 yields 1.27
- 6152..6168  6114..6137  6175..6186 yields 1.72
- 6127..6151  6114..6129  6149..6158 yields -1.03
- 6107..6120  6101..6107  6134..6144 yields -0.32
